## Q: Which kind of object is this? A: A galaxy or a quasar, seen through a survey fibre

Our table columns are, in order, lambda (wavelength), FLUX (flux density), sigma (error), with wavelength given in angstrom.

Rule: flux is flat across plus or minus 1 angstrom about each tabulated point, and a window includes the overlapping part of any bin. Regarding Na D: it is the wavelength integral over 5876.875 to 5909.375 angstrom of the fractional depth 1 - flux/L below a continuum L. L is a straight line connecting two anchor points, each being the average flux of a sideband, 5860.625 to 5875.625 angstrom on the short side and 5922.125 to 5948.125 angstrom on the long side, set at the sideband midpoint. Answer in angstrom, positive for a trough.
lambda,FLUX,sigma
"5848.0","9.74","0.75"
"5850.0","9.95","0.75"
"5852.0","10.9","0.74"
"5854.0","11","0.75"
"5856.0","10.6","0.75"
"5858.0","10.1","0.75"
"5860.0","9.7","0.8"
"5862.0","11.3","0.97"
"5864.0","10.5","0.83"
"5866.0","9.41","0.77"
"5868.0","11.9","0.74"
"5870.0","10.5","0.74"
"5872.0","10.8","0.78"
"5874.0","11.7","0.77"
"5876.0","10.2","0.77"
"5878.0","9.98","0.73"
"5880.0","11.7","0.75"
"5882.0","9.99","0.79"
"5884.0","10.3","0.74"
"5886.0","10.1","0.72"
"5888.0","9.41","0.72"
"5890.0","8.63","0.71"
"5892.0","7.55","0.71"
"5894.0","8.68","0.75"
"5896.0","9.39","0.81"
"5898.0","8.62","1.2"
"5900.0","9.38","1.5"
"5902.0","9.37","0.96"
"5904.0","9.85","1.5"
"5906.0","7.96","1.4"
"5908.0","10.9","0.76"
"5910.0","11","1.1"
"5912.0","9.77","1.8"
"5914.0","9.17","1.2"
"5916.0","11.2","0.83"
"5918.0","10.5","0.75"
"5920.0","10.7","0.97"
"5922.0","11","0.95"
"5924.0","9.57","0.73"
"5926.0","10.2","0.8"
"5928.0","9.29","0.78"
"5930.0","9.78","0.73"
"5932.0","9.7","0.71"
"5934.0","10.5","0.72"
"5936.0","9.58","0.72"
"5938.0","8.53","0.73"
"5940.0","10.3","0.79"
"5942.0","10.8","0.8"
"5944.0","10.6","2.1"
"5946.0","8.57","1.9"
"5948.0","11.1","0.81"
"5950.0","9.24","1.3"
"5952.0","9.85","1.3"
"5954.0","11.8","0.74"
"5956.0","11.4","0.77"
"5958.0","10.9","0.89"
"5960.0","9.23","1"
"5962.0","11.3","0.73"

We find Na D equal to 3.0 angstrom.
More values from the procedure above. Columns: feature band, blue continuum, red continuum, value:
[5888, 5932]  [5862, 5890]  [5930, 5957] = 2.80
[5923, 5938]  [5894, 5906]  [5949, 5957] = 0.38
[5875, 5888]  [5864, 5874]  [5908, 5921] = 0.43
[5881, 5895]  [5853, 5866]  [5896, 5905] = 0.62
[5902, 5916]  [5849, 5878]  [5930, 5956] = 0.62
